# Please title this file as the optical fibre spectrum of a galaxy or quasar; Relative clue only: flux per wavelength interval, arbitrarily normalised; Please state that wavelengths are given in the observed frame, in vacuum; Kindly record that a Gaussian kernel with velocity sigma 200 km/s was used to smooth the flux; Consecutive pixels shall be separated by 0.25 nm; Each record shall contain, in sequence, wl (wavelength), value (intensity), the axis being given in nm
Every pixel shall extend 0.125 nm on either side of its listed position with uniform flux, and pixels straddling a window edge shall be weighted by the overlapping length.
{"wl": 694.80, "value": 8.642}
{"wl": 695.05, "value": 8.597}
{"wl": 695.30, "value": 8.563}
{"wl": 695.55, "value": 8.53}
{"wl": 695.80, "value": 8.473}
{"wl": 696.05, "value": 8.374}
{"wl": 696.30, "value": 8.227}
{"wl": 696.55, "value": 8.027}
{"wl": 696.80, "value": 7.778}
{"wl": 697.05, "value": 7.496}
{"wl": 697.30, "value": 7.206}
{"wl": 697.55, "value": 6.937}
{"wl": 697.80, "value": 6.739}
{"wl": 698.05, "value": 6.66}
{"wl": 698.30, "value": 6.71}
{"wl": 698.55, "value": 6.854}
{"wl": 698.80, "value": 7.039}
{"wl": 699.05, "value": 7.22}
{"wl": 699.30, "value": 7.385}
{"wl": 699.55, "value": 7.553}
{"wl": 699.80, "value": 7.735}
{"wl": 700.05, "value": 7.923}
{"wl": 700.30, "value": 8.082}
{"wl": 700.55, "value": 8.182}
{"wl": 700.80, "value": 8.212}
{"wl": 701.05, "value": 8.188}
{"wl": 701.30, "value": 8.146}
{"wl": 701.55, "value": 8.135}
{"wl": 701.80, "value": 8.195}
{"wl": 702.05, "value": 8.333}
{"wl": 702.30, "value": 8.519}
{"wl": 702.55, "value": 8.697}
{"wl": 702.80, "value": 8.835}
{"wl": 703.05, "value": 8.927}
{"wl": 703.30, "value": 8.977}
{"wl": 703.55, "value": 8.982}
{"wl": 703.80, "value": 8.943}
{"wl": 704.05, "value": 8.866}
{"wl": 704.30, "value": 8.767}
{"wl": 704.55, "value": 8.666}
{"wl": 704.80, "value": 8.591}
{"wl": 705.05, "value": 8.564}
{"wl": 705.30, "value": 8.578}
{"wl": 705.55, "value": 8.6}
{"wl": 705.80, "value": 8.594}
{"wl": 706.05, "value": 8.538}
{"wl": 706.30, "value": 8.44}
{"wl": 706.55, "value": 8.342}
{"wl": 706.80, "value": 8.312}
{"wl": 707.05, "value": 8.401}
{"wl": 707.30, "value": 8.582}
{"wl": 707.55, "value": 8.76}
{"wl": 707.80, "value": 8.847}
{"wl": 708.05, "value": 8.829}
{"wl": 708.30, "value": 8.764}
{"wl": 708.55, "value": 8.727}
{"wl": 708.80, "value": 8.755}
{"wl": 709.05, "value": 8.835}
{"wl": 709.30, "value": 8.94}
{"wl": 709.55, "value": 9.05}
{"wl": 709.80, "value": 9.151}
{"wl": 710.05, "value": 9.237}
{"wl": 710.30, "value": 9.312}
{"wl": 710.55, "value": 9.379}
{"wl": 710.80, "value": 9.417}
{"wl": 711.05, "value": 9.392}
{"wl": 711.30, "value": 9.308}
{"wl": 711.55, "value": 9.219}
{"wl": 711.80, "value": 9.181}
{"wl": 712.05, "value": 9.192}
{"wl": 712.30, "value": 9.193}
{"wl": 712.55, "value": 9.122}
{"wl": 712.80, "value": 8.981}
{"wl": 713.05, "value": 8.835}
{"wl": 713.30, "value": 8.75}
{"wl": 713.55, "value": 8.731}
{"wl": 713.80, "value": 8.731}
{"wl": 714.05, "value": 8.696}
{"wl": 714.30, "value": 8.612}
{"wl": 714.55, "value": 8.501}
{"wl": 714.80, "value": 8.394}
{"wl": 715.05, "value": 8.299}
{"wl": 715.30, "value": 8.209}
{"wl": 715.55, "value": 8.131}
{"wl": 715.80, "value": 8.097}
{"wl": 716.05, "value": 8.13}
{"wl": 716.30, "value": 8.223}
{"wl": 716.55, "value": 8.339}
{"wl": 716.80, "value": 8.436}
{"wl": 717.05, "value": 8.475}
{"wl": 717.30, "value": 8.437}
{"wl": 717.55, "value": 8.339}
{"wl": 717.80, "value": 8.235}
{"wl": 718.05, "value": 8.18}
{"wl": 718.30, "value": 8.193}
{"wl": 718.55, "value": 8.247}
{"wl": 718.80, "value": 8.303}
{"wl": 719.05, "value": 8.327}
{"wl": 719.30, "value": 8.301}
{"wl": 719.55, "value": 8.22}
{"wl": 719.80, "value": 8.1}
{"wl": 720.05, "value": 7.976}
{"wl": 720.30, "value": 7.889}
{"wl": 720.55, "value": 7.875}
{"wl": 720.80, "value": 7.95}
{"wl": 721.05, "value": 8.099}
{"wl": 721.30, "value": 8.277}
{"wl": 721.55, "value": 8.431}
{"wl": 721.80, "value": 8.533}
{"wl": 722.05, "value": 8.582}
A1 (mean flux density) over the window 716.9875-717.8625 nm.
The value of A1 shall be 8.37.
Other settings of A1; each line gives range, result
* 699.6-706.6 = 8.48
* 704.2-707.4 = 8.53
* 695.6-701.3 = 7.62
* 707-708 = 8.68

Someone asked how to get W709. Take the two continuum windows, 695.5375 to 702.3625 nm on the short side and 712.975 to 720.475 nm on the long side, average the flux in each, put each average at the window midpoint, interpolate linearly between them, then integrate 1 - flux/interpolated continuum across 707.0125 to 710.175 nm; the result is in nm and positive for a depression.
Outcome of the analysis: -0.31 nm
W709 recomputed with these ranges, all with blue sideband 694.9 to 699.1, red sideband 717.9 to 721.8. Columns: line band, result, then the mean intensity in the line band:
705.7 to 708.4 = -0.25 nm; 8.58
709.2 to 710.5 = -0.20 nm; 9.16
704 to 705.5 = -0.16 nm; 8.66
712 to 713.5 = -0.19 nm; 8.99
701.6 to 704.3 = -0.33 nm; 8.71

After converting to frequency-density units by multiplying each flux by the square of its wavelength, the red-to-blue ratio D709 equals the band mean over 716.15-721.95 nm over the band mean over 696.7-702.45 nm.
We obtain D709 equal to 1.1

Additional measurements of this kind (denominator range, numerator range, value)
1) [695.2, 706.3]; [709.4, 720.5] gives 1.11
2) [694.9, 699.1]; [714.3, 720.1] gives 1.15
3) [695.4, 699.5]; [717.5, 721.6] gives 1.16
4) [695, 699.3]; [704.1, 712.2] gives 1.20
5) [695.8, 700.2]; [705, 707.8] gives 1.18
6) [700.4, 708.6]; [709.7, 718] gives 1.05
